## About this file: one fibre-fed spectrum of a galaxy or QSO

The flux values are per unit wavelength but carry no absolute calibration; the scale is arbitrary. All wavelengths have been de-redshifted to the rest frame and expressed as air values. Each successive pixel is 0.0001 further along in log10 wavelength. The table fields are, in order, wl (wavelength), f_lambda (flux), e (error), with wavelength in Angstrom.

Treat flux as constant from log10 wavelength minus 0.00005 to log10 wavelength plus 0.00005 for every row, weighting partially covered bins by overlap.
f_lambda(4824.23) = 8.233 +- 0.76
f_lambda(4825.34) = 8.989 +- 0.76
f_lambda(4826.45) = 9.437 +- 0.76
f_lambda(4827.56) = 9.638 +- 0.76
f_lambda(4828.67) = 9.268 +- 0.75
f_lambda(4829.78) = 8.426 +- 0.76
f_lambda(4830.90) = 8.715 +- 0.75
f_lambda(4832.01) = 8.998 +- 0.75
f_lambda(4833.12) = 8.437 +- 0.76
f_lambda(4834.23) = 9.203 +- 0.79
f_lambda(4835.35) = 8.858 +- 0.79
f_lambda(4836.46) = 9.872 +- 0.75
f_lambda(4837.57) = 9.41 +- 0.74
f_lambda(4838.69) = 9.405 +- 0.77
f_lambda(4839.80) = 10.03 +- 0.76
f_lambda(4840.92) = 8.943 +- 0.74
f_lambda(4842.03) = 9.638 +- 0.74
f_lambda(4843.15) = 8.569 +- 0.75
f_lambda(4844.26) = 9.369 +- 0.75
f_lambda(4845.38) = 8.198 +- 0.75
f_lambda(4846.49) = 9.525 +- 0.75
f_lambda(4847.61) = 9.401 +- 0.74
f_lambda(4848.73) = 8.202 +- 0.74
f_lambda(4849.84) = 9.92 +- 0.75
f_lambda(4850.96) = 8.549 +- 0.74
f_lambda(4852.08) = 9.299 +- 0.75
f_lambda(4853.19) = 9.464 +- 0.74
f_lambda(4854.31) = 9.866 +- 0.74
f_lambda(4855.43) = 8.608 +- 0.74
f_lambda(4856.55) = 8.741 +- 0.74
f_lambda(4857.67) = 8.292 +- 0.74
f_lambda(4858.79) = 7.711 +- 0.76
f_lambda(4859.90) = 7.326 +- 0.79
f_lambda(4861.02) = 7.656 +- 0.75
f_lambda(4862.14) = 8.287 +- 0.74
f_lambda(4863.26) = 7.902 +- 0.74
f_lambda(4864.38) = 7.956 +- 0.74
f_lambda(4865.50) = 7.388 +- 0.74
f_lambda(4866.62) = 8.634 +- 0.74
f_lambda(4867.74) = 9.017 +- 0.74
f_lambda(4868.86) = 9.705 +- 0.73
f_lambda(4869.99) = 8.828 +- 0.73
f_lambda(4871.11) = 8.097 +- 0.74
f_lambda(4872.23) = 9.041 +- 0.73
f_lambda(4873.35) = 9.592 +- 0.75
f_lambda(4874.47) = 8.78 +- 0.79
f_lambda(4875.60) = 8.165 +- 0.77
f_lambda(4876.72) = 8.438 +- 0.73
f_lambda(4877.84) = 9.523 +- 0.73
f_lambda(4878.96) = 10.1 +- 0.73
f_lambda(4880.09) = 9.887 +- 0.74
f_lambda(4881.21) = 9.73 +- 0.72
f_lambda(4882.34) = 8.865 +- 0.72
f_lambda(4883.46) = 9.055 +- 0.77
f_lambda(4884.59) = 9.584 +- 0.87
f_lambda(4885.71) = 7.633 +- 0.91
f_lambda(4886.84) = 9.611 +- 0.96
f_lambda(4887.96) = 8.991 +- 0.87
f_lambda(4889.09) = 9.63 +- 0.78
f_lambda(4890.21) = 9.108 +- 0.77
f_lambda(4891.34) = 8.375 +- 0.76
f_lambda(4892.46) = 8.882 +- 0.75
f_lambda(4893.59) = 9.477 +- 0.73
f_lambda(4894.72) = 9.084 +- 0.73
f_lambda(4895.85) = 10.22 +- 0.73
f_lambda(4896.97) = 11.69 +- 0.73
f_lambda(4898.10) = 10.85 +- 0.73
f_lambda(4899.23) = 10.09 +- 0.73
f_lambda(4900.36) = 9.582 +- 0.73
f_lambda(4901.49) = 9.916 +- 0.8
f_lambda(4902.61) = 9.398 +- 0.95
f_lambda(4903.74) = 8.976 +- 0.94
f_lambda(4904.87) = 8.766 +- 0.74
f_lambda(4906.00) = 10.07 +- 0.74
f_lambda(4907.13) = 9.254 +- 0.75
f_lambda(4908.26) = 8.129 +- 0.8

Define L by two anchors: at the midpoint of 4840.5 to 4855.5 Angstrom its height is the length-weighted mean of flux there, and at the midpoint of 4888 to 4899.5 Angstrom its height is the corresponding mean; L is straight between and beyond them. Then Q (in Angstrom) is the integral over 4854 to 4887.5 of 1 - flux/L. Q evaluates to 2.4 Angstrom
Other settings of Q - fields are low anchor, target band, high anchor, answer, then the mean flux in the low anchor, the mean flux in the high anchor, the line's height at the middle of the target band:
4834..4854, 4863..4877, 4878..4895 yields 0.9 Angstrom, 9.22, 9.21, 9.21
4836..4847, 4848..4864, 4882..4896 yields 1.2 Angstrom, 9.29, 9.09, 9.23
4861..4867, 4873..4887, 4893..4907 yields -0.5 Angstrom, 7.98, 9.82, 8.8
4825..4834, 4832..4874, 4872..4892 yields 1.0 Angstrom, 9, 9.12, 9.06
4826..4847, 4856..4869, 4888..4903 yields 1.7 Angstrom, 9.15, 9.7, 9.39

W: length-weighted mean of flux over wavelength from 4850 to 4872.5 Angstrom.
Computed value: 8.53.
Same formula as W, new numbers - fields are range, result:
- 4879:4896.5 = 9.25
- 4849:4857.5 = 9.13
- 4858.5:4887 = 8.71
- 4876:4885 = 9.37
